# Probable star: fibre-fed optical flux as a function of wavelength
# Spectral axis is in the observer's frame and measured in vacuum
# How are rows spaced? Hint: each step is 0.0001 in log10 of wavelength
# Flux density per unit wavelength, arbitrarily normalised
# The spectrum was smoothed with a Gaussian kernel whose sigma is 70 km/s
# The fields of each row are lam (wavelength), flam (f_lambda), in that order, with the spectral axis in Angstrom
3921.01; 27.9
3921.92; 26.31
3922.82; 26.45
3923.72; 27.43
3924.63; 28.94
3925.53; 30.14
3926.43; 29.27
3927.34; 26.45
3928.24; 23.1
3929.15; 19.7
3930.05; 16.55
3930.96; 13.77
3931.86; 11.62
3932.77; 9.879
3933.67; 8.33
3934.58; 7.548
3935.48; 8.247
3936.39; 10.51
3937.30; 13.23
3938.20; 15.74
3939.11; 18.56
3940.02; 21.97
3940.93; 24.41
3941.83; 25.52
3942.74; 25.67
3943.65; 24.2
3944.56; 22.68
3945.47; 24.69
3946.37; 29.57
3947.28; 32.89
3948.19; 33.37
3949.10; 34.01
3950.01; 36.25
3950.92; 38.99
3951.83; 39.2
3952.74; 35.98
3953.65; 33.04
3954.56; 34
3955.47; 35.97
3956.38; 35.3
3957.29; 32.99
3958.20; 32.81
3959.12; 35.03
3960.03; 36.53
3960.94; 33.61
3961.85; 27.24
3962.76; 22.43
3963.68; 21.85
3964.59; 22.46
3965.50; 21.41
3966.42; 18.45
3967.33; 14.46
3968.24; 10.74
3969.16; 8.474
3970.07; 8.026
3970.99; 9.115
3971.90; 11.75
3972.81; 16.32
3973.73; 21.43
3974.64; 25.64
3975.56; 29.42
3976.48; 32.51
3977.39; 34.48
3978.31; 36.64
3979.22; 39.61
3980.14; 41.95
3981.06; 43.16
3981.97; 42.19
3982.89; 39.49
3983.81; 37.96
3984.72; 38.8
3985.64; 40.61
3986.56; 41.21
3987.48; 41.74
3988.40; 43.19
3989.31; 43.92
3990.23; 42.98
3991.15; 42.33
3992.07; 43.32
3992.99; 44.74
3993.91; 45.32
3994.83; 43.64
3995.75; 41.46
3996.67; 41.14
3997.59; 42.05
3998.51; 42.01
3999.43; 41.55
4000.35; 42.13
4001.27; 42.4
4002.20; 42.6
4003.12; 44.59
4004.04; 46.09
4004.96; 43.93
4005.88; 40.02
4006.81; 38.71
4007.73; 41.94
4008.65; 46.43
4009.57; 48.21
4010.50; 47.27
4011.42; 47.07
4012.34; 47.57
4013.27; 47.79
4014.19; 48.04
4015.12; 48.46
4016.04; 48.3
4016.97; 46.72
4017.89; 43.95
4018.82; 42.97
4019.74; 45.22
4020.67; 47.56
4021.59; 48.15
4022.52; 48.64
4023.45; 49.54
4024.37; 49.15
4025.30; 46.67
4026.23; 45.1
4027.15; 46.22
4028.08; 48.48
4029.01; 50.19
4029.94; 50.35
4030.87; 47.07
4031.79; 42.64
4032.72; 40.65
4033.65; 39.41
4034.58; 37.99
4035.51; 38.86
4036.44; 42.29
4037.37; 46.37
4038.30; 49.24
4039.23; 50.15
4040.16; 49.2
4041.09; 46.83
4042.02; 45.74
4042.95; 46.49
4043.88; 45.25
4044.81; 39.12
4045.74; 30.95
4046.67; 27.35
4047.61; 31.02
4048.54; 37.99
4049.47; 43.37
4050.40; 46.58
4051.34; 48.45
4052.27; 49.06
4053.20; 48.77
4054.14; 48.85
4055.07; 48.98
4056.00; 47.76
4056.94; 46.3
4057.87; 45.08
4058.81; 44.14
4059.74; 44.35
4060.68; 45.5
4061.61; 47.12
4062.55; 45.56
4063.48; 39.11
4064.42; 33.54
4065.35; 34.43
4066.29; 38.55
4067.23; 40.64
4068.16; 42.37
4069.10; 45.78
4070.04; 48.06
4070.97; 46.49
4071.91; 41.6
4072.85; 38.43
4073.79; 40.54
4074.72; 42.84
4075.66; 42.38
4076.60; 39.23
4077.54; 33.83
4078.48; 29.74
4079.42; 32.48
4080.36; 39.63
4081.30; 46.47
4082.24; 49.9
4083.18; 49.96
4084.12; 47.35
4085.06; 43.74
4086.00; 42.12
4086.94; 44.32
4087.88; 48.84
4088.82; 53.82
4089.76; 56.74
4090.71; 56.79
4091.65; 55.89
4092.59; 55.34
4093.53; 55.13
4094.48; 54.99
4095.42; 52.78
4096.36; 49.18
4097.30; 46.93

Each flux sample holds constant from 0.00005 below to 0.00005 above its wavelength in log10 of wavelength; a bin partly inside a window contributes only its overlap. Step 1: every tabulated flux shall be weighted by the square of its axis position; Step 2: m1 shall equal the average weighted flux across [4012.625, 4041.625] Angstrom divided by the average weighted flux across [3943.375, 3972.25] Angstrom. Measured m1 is 1.78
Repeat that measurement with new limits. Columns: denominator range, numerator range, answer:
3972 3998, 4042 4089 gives 1.16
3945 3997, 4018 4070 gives 1.41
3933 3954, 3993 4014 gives 1.85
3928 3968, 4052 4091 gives 1.90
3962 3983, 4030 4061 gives 1.84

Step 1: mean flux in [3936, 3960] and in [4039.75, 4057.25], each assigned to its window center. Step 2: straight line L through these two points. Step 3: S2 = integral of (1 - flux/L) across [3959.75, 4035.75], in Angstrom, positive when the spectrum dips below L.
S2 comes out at -4.06 Angstrom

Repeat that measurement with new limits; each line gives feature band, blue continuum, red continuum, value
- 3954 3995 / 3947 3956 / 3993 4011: 8.0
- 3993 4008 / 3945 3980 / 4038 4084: -4.1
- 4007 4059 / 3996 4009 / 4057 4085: -3.6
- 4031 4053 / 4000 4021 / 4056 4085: 0.5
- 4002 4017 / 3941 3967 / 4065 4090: -4.1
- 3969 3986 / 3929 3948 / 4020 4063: -0.4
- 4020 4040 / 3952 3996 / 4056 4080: -4.5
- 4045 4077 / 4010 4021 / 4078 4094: 3.3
